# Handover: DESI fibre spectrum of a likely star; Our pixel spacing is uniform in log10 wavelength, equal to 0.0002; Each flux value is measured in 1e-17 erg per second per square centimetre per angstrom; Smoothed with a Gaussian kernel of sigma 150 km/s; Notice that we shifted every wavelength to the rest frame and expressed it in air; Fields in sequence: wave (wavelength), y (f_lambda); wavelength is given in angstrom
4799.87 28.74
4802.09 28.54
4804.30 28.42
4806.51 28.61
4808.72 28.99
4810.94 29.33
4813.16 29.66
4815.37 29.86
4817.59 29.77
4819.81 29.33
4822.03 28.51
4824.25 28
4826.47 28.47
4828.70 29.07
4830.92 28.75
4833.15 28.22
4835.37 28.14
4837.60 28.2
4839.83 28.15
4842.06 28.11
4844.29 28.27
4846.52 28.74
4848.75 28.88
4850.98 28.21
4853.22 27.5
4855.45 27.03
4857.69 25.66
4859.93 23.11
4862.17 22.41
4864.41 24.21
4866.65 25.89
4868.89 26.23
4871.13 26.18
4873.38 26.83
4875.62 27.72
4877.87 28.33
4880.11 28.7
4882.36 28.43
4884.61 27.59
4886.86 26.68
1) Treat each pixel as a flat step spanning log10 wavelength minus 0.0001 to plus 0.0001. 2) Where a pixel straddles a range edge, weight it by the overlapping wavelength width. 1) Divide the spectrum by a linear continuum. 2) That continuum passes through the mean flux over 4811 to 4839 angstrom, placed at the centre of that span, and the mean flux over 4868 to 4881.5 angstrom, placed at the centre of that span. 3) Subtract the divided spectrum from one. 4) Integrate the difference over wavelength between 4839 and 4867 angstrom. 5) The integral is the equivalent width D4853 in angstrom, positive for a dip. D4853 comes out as 1.4 angstrom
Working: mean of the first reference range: 28.8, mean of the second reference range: 27.4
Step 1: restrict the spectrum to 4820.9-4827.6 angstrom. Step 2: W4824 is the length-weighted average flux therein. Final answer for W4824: 28.3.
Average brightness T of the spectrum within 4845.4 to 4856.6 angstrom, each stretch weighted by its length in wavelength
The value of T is 28.1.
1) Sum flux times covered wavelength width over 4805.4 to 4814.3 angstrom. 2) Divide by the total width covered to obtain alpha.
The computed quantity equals 29.2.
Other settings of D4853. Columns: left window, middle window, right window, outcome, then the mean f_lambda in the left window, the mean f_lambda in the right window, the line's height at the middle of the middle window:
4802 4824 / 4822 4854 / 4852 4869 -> -1.6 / 29.1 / 25.2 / 27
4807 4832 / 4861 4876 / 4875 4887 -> 1.4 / 29.1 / 28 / 28.2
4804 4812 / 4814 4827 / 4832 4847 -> -0.2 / 28.9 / 28.2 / 28.6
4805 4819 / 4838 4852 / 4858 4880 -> -0.6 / 29.3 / 25.8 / 27.3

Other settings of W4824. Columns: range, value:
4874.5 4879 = 28.1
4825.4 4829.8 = 28.7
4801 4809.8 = 28.7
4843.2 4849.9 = 28.7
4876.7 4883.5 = 28.5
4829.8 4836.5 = 28.4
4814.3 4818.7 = 29.8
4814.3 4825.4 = 29.1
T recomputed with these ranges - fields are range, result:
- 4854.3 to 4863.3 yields 24.6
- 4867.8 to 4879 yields 27.1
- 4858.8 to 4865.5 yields 23.2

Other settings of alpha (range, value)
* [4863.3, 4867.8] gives 25.1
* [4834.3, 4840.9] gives 28.1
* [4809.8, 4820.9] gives 29.6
